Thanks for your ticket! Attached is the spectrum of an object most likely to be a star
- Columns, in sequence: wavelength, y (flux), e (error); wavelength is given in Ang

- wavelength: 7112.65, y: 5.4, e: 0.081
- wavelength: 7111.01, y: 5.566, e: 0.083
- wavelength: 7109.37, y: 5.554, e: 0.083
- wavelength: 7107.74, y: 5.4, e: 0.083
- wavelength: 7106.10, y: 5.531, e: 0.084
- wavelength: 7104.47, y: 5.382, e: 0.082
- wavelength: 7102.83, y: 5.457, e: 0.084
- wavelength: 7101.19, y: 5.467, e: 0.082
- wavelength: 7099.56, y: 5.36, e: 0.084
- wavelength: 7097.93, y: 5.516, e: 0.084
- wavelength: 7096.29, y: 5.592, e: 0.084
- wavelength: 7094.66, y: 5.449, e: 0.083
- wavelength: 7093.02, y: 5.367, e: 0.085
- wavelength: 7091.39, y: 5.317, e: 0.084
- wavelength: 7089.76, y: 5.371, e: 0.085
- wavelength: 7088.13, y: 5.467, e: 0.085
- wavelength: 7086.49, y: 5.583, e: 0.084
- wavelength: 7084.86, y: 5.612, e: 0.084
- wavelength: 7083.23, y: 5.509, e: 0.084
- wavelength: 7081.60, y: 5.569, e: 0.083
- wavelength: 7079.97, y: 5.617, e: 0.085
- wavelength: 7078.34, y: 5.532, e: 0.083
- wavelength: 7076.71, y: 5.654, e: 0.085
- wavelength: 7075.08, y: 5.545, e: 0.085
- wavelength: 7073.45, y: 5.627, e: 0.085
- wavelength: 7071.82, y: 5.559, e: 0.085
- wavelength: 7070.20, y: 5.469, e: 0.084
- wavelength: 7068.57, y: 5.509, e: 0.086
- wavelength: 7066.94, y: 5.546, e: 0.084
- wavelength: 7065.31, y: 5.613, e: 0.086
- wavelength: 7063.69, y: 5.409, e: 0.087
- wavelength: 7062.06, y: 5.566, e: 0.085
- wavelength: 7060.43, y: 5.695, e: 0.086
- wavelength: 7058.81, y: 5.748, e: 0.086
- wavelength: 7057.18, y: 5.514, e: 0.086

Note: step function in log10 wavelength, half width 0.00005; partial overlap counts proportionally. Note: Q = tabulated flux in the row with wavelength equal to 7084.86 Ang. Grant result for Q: 5.612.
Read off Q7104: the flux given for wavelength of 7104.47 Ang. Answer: 5.382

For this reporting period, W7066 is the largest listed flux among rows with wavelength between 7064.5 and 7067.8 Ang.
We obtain 5.613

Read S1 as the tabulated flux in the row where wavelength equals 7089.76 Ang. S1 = 5.371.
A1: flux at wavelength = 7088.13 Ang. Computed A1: 5.467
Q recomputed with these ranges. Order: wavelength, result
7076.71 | 5.654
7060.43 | 5.695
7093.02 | 5.367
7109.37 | 5.554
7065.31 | 5.613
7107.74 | 5.4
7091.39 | 5.317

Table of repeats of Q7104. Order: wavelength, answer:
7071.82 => 5.559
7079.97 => 5.617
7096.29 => 5.592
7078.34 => 5.532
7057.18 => 5.514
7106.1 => 5.531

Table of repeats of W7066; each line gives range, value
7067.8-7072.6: 5.559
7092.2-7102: 5.592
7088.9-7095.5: 5.449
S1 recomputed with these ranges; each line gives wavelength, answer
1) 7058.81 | 5.748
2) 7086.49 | 5.583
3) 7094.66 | 5.449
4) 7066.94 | 5.546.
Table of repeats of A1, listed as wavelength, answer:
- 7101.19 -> 5.467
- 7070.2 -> 5.469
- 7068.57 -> 5.509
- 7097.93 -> 5.516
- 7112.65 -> 5.4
